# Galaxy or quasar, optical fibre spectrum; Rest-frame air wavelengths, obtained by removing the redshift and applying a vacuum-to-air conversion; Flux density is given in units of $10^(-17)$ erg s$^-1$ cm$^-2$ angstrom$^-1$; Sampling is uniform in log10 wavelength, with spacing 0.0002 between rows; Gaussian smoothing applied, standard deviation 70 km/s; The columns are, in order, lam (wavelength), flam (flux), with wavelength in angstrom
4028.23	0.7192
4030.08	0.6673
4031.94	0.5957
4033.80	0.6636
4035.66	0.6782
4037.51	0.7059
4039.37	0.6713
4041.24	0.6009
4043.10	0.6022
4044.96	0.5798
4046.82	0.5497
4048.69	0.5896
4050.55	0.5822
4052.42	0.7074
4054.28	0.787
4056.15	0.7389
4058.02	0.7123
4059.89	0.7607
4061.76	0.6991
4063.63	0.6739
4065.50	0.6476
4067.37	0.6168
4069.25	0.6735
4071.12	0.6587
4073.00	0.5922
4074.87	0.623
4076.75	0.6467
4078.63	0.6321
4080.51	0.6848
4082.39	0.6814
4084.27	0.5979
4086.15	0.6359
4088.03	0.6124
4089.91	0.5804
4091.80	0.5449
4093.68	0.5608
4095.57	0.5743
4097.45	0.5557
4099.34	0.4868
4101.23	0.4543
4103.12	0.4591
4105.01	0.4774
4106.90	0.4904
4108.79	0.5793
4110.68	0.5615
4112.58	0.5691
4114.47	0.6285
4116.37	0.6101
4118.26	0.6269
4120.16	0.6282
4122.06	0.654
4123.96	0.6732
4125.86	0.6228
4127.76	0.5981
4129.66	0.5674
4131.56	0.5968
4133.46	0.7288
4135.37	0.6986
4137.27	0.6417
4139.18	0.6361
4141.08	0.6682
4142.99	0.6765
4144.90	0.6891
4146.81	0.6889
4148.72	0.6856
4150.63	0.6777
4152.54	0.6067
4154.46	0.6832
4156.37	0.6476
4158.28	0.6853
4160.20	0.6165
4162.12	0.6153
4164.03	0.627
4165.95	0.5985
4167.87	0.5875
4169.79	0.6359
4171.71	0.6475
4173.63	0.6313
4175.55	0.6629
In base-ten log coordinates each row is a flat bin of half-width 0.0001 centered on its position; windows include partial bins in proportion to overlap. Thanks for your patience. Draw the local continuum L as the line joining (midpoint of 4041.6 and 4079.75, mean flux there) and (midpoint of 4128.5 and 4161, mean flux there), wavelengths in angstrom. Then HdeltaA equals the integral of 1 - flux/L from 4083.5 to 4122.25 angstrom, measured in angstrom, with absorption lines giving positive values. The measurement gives 5.4 angstrom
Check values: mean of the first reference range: 0.653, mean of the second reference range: 0.658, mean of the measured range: 0.564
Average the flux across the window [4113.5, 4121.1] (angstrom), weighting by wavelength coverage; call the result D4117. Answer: 0.623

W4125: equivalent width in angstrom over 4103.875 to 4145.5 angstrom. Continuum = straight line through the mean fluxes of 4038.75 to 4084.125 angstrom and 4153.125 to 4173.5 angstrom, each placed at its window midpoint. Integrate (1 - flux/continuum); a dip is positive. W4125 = 1.5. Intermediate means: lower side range 0.653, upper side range 0.634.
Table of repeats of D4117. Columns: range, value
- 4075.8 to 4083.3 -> 0.661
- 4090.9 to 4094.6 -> 0.554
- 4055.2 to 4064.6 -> 0.717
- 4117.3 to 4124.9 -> 0.645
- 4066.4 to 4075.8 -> 0.633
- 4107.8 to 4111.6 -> 0.57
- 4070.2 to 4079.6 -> 0.63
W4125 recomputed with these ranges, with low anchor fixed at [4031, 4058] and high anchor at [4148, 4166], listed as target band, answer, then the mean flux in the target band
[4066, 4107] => 3.91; 0.586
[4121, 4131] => 0.38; 0.622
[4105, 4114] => 1.40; 0.547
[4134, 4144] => -0.32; 0.667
